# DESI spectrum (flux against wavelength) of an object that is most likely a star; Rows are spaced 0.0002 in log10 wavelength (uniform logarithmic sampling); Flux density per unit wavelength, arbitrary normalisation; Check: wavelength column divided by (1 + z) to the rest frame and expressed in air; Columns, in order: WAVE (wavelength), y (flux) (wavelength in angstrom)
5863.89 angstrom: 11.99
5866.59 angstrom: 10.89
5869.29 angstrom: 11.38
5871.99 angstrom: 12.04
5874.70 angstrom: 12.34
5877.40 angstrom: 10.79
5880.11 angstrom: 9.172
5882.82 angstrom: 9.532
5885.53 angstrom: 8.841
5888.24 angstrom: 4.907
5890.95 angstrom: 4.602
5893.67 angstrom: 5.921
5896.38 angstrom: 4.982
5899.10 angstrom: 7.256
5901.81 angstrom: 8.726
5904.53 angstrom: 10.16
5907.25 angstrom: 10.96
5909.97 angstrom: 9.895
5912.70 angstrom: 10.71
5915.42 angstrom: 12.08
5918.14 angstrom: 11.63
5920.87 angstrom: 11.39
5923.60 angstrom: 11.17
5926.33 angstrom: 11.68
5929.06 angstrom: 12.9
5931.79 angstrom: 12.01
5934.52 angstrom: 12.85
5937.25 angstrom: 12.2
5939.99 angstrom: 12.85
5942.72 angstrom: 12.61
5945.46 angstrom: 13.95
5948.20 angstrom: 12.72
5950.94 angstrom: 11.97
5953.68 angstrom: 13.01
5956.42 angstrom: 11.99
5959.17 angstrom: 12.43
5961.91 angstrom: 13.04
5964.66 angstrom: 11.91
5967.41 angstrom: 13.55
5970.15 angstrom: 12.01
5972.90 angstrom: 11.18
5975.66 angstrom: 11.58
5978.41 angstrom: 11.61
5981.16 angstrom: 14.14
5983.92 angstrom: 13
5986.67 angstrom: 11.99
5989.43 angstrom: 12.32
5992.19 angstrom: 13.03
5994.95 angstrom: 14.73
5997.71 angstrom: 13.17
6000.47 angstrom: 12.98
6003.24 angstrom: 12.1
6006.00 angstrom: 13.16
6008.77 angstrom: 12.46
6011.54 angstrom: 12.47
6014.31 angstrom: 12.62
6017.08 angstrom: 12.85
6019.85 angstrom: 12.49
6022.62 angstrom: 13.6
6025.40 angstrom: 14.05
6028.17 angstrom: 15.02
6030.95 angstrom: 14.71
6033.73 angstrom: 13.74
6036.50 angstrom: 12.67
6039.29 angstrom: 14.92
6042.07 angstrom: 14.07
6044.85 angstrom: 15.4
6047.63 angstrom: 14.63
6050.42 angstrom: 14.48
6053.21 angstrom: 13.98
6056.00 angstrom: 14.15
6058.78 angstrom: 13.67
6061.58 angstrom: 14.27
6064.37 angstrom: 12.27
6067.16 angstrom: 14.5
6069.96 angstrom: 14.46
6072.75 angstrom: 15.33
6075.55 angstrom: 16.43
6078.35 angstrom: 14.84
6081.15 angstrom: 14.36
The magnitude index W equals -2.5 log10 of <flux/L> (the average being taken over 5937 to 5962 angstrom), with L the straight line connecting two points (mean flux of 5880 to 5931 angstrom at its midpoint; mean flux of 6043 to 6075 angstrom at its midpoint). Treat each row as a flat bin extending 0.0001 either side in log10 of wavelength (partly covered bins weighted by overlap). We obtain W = -0.18 mag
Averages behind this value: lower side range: 9.33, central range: 12.7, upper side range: 14.3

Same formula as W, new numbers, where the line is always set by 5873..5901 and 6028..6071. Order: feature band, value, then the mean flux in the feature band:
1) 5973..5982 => -0.071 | 12.2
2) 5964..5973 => -0.120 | 12.3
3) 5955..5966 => -0.152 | 12.3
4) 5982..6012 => -0.066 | 12.9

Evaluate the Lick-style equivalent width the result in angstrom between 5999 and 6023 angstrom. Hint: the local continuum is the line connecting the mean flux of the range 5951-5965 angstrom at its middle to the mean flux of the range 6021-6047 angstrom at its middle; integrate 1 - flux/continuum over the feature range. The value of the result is 1.7 angstrom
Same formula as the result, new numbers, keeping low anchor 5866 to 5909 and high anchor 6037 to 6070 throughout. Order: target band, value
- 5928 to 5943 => -3.1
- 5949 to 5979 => -2.5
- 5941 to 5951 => -2.0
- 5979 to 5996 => -1.4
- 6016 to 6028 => -0.2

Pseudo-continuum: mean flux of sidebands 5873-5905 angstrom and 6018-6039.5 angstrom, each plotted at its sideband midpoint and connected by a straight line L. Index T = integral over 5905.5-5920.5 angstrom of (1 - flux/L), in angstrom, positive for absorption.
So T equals -3.27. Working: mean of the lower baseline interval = 8.09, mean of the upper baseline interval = 13.8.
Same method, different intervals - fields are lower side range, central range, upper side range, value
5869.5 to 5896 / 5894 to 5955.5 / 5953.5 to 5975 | -3.26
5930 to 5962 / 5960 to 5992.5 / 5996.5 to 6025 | 0.75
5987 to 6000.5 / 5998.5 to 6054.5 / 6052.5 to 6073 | -0.14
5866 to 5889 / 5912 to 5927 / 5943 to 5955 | 0.34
